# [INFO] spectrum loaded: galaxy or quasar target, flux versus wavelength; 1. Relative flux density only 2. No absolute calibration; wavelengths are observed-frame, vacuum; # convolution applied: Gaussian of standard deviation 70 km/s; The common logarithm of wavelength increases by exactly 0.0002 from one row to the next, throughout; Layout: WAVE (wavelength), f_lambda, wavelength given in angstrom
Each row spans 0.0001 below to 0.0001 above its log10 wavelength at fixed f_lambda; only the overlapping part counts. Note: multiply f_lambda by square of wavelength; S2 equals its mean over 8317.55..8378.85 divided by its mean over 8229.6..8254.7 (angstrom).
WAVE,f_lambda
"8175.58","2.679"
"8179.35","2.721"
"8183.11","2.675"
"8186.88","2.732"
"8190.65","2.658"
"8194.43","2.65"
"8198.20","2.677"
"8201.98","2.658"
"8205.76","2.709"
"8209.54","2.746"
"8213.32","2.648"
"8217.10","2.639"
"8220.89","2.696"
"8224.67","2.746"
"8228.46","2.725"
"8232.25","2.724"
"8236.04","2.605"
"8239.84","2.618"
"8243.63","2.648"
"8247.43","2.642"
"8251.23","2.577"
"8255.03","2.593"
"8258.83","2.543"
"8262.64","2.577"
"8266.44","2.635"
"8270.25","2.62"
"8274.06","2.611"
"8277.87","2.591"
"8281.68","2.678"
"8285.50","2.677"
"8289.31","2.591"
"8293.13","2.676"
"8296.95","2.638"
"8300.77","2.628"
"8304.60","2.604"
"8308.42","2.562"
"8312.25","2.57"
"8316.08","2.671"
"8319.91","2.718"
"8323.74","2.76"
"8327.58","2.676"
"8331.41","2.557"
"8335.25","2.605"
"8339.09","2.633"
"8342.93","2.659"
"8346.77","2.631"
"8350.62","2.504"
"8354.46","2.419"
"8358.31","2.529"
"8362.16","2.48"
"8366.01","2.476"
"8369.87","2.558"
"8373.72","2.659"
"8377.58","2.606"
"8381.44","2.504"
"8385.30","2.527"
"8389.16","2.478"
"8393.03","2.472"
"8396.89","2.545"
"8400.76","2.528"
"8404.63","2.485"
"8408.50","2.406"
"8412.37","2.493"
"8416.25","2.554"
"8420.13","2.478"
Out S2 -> 1.01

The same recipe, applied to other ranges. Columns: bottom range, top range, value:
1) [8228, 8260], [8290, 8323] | 1.02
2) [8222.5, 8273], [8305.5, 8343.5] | 1.02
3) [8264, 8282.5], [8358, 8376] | 0.99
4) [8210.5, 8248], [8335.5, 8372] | 0.98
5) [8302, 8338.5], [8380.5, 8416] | 0.96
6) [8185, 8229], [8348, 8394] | 0.97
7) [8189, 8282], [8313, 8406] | 1.00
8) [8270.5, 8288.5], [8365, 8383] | 1.00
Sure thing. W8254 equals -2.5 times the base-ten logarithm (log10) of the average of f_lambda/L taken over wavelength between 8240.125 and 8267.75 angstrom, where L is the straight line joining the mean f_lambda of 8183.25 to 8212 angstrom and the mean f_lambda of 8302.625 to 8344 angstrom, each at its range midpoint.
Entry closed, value 0.03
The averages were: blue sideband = 2.69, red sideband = 2.64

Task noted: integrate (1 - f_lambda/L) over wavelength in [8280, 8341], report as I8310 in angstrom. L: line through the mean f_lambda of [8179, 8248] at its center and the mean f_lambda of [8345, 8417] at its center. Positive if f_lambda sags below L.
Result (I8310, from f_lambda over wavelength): -1.3 angstrom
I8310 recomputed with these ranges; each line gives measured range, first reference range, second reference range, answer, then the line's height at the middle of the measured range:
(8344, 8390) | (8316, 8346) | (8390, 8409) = 0.65 angstrom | 2.57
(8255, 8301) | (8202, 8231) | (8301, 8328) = 0.80 angstrom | 2.67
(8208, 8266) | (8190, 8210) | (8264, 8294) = 0.22 angstrom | 2.66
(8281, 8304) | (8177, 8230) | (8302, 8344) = 0.06 angstrom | 2.65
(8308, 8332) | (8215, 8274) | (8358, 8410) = -0.76 angstrom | 2.57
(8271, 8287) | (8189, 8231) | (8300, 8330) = 0.15 angstrom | 2.66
